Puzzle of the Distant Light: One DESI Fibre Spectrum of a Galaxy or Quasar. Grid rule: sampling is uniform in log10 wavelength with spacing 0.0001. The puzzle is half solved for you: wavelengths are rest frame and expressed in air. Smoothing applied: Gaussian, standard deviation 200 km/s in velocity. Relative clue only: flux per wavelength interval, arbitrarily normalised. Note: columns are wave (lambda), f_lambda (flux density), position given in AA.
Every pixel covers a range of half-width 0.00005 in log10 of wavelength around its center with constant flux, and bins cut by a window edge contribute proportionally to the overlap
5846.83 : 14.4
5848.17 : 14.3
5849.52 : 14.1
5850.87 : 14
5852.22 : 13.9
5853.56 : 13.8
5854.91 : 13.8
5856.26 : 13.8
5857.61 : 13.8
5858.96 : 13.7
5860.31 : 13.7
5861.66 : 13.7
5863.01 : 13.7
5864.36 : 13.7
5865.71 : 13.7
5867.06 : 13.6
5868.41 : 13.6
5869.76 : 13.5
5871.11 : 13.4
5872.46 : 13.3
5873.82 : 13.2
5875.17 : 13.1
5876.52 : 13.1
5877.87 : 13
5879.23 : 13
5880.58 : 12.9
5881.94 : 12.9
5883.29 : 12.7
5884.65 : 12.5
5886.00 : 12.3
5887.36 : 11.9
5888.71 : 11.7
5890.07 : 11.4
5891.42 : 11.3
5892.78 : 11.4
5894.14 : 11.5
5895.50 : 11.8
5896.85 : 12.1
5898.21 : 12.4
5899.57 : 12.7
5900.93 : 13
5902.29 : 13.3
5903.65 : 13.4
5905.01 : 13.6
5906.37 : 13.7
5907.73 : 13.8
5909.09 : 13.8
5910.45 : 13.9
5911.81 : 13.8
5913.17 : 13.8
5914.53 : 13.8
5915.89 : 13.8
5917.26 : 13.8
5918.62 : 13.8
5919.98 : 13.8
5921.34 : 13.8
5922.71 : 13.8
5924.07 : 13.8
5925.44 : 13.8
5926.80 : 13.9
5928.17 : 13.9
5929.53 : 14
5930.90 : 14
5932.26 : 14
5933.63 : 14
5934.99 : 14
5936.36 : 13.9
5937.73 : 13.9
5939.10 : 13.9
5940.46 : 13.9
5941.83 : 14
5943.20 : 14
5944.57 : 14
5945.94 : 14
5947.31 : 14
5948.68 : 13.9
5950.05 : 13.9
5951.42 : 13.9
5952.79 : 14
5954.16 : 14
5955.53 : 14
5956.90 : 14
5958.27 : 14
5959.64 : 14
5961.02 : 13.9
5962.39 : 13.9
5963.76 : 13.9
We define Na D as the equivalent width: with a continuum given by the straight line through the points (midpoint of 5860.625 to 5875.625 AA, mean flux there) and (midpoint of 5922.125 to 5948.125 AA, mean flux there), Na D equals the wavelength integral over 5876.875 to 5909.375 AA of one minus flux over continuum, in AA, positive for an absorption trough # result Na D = 2.6 AA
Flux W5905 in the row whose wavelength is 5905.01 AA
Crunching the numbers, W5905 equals 13.6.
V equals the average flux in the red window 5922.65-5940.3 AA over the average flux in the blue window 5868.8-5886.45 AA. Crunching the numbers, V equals 1.07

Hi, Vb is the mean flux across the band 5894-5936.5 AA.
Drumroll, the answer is 13.5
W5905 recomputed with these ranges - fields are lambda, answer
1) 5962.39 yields 13.9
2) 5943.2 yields 14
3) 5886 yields 12.3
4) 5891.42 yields 11.3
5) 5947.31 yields 14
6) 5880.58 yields 12.9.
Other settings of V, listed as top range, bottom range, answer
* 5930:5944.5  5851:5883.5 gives 1.04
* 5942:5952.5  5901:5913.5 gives 1.02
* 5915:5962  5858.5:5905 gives 1.08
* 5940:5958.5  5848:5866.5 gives 1.01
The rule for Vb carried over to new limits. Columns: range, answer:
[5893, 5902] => 12.2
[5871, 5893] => 12.5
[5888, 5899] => 11.7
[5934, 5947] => 14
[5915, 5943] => 13.9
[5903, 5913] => 13.7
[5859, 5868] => 13.7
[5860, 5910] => 12.9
